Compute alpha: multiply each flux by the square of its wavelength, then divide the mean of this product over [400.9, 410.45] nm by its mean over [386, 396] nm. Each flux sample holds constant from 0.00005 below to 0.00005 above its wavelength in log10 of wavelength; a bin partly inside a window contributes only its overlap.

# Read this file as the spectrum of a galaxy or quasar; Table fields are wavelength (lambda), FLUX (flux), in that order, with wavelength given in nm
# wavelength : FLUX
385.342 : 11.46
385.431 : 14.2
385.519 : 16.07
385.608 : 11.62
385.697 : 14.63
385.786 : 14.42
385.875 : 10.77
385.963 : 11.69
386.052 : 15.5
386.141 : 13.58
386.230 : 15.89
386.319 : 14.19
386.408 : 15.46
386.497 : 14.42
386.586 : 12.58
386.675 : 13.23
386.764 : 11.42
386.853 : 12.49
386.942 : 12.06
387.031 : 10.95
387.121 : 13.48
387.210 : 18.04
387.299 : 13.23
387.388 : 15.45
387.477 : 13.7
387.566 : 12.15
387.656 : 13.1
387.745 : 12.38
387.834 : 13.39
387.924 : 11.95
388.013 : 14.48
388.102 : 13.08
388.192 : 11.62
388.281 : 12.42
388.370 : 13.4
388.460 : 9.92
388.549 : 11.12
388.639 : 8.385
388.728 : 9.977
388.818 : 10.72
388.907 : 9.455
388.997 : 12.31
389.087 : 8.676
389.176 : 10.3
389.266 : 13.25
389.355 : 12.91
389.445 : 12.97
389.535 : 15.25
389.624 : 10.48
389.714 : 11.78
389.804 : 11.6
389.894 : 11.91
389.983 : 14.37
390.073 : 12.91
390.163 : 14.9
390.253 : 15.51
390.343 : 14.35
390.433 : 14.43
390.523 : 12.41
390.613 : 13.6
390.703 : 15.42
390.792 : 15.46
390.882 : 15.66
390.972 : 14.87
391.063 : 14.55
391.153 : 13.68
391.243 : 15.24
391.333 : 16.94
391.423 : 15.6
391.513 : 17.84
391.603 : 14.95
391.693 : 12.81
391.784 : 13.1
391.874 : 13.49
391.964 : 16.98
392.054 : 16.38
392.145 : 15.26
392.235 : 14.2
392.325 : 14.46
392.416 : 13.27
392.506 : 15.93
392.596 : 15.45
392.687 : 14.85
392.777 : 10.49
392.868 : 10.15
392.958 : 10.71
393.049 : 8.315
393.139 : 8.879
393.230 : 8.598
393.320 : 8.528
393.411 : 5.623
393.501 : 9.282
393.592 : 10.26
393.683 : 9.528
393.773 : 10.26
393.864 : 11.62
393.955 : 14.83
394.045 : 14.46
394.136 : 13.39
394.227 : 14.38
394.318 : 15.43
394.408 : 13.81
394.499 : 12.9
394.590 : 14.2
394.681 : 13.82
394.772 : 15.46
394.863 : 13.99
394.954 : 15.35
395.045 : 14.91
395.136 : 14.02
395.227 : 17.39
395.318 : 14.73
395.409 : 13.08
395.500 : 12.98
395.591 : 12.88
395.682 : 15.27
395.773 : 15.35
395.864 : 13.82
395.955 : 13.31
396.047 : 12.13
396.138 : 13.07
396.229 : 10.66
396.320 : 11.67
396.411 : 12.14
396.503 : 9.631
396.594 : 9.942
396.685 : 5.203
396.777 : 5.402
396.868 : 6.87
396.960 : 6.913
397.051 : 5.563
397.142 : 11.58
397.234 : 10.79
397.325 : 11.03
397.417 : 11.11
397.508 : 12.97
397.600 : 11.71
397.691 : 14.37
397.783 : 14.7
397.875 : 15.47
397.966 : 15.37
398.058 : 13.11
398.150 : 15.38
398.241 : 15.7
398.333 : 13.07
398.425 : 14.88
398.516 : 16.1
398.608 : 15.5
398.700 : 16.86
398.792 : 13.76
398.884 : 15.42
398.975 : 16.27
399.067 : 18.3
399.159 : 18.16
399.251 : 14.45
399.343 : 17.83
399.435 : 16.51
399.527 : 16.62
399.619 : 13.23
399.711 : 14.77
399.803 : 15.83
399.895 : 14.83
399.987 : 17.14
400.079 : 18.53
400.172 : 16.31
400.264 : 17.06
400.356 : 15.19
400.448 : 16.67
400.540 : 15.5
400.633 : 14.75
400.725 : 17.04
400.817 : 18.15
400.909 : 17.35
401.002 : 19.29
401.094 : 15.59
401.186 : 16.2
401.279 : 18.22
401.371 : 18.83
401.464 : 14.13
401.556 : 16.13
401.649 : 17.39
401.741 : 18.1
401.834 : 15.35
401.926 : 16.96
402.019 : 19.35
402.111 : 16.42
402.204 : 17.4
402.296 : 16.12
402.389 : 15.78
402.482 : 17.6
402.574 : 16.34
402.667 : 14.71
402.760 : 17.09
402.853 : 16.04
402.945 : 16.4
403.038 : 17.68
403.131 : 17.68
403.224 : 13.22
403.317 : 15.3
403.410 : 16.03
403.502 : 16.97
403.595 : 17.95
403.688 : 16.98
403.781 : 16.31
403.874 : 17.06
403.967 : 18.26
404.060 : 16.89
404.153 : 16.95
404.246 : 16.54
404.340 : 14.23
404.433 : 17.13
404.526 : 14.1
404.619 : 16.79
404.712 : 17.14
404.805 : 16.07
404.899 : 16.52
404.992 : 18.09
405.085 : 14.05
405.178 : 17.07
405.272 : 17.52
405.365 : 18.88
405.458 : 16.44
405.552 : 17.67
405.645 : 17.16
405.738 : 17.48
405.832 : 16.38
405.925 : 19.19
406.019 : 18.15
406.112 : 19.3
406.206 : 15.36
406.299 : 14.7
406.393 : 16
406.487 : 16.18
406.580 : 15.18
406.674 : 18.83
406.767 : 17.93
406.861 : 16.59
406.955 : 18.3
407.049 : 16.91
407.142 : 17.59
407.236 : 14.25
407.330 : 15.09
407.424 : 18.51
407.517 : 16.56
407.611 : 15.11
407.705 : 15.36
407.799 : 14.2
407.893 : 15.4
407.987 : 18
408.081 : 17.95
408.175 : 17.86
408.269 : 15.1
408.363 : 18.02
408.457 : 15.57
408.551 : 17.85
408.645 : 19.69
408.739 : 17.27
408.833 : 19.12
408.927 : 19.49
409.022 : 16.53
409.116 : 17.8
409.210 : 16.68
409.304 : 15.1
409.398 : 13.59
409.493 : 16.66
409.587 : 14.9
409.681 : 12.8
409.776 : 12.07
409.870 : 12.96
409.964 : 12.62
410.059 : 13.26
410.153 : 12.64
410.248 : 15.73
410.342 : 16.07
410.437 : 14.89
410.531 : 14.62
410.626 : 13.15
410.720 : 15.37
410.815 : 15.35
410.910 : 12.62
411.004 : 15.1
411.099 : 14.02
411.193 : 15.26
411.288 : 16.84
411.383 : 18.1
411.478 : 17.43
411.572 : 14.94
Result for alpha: 1.34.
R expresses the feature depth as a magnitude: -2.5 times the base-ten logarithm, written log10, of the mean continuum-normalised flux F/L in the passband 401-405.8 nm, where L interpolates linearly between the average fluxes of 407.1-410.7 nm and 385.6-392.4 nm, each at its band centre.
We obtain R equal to -0.108 mag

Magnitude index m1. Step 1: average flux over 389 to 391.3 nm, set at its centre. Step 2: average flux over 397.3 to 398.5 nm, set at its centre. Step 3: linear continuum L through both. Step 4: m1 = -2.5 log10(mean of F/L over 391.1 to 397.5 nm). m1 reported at 0.10 mag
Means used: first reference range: 13.5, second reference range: 13.9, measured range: 12.5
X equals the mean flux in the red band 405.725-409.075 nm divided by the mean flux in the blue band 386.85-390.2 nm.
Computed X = 1.4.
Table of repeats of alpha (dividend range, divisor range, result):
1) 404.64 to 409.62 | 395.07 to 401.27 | 1.25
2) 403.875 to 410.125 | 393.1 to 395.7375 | 1.37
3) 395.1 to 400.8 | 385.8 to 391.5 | 1.10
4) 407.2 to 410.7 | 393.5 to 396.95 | 1.34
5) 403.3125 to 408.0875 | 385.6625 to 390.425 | 1.43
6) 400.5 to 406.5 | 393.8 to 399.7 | 1.29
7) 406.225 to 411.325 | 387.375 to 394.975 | 1.34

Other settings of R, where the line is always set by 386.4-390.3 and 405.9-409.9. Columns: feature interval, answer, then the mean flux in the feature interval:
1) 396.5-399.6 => 0.11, 13.2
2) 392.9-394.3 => 0.27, 10.7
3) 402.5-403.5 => -0.04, 16.1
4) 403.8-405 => -0.05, 16.5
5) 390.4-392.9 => -0.11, 14.6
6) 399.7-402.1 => -0.11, 16.7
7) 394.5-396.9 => 0.11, 12.6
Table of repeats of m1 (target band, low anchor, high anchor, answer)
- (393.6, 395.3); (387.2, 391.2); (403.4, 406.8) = 0.031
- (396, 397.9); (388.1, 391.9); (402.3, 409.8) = 0.354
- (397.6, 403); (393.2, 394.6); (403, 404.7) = -0.100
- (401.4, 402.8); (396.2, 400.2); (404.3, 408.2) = -0.109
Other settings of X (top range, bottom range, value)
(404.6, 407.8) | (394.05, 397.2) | 1.35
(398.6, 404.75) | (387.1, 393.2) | 1.25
